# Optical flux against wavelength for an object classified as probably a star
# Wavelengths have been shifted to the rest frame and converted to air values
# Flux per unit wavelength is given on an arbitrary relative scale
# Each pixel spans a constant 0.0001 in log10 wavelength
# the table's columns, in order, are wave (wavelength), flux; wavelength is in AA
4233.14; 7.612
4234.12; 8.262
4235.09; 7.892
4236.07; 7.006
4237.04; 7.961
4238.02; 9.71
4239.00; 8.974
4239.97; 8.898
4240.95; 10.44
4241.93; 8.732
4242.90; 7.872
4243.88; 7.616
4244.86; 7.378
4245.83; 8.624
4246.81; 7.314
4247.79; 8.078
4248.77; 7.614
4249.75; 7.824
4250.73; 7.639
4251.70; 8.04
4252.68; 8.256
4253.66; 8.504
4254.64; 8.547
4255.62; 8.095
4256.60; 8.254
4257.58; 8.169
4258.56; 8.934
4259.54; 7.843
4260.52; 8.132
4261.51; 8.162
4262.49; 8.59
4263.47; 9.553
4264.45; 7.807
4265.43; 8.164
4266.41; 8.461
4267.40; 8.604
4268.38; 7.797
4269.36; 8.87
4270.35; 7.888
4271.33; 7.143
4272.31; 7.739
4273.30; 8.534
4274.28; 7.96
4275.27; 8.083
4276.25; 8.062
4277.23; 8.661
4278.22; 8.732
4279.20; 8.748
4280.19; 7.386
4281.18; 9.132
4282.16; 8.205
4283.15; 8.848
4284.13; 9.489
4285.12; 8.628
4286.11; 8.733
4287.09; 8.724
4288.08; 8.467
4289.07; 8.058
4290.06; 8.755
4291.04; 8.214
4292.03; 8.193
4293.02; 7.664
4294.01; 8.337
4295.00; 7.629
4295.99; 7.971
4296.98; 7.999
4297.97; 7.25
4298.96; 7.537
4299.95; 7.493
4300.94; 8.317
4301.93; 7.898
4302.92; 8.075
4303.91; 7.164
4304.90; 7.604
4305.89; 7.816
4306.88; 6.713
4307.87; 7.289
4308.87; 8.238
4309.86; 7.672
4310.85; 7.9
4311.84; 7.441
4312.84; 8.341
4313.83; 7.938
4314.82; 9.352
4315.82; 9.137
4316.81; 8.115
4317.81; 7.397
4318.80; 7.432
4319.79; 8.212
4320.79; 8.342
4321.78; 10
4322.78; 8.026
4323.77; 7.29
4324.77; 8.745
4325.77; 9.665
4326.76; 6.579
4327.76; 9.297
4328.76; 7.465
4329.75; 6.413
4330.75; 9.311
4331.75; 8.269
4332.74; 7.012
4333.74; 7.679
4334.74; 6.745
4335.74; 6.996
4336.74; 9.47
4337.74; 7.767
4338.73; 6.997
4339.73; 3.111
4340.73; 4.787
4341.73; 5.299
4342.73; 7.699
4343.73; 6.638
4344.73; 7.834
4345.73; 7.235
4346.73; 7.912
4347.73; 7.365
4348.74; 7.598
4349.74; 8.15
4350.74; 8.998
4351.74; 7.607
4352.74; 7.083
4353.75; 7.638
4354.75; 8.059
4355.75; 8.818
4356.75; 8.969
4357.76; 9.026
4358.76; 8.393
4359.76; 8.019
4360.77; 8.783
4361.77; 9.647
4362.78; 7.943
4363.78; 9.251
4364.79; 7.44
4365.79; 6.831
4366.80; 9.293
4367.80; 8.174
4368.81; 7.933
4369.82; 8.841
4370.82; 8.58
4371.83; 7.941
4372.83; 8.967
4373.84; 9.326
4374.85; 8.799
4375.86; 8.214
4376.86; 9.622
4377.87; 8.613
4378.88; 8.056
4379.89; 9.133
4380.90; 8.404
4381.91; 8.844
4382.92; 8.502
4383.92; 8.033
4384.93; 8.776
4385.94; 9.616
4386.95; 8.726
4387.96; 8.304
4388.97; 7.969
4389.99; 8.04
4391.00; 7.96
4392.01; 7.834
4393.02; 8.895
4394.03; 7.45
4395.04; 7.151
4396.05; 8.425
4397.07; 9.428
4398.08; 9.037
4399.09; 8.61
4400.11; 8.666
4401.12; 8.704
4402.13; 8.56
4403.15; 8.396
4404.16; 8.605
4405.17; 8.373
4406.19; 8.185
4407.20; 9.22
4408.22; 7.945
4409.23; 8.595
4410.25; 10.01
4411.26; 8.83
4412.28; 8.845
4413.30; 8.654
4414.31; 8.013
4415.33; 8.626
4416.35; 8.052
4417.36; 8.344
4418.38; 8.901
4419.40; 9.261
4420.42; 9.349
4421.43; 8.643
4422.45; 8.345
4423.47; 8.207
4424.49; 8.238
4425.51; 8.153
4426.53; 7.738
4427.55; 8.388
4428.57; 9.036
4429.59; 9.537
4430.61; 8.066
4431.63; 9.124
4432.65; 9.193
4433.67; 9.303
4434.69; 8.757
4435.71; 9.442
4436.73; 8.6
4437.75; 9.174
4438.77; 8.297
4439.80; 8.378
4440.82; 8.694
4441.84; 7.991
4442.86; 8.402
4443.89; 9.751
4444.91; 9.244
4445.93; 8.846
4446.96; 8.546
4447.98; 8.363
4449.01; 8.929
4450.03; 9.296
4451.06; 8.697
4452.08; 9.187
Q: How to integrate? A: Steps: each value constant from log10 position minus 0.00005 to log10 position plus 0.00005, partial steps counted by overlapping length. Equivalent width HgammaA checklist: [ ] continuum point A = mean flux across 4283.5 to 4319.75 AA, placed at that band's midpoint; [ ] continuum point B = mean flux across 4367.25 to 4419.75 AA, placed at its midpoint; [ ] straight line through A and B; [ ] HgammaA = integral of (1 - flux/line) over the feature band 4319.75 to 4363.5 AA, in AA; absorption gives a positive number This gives 2.5 AA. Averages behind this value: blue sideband 8.03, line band 7.8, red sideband 8.56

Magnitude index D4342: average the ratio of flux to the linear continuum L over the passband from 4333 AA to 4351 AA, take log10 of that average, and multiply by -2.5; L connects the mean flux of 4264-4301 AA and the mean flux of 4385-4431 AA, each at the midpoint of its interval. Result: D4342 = 0.18 mag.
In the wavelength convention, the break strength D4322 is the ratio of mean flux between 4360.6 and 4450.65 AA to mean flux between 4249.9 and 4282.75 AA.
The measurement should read 1.04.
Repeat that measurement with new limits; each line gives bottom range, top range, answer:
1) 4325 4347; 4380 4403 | 1.16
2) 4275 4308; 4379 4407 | 1.04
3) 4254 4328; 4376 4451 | 1.05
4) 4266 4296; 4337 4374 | 0.94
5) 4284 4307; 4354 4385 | 1.06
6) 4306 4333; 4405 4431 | 1.07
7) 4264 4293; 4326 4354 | 0.88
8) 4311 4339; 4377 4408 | 1.05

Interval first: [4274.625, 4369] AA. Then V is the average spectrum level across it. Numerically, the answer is 7.96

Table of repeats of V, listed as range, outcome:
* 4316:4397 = 8.06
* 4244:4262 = 8.07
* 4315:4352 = 7.65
